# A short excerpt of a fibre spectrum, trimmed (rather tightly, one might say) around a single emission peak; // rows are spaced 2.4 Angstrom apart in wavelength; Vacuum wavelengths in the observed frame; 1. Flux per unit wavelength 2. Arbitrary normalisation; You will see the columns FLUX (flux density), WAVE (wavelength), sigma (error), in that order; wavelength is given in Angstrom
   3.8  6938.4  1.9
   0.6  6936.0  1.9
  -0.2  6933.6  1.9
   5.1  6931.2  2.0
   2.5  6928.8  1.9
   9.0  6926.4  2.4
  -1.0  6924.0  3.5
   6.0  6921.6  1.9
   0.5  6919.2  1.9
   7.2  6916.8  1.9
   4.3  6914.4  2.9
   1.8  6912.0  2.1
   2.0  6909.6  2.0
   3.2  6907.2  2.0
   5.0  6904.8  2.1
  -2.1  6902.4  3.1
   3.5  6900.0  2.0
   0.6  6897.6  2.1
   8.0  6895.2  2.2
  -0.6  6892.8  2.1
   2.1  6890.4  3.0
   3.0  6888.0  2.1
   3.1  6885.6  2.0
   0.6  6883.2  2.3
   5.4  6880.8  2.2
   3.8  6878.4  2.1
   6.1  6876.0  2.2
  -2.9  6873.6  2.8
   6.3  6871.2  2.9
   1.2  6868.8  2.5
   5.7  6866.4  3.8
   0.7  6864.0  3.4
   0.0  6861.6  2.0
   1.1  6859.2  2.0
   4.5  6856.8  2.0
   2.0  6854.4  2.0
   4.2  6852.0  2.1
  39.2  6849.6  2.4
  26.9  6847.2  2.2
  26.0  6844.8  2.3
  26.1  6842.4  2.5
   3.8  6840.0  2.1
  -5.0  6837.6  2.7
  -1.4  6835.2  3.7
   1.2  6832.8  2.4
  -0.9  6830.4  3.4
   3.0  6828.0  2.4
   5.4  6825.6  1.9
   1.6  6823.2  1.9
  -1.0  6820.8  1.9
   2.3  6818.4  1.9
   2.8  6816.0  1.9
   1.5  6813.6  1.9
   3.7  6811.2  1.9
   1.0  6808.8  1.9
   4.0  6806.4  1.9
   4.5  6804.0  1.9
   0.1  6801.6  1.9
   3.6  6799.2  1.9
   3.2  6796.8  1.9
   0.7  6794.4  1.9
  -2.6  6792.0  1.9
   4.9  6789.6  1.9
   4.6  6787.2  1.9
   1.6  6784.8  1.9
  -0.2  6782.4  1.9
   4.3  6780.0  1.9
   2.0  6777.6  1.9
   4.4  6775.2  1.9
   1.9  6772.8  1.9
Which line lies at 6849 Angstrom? [O II]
